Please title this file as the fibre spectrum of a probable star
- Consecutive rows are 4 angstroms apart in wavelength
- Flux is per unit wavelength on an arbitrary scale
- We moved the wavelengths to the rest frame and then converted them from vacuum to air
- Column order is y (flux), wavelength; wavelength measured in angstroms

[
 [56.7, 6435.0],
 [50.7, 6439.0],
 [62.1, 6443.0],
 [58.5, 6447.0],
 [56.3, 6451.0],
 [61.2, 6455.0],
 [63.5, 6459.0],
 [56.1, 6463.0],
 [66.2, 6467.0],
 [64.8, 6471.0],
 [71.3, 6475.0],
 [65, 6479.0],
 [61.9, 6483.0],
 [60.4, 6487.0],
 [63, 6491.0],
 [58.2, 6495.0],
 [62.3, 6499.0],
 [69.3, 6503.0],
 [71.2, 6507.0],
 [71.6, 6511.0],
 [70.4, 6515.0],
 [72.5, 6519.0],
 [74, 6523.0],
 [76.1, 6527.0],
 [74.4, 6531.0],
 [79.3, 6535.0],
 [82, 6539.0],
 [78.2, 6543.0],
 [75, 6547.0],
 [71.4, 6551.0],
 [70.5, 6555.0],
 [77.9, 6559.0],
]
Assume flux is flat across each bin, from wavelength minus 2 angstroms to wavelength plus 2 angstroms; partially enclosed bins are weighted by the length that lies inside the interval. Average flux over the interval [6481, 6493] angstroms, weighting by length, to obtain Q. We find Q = 61.8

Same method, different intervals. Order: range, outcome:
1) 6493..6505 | 63.3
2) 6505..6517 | 71.1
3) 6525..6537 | 76.6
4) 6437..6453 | 56.9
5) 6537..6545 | 80.1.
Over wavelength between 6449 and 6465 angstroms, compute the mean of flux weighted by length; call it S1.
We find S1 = 59.3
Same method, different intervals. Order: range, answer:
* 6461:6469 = 61.2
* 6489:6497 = 60.6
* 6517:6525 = 73.2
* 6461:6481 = 64.7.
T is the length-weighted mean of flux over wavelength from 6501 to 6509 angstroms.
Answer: 70.2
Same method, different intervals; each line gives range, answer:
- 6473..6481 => 68.2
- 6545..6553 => 73.2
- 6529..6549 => 77.8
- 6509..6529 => 72.9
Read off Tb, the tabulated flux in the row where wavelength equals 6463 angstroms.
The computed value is 56.1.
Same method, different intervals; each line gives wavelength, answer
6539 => 82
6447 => 58.5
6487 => 60.4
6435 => 56.7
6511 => 71.6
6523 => 74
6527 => 76.1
